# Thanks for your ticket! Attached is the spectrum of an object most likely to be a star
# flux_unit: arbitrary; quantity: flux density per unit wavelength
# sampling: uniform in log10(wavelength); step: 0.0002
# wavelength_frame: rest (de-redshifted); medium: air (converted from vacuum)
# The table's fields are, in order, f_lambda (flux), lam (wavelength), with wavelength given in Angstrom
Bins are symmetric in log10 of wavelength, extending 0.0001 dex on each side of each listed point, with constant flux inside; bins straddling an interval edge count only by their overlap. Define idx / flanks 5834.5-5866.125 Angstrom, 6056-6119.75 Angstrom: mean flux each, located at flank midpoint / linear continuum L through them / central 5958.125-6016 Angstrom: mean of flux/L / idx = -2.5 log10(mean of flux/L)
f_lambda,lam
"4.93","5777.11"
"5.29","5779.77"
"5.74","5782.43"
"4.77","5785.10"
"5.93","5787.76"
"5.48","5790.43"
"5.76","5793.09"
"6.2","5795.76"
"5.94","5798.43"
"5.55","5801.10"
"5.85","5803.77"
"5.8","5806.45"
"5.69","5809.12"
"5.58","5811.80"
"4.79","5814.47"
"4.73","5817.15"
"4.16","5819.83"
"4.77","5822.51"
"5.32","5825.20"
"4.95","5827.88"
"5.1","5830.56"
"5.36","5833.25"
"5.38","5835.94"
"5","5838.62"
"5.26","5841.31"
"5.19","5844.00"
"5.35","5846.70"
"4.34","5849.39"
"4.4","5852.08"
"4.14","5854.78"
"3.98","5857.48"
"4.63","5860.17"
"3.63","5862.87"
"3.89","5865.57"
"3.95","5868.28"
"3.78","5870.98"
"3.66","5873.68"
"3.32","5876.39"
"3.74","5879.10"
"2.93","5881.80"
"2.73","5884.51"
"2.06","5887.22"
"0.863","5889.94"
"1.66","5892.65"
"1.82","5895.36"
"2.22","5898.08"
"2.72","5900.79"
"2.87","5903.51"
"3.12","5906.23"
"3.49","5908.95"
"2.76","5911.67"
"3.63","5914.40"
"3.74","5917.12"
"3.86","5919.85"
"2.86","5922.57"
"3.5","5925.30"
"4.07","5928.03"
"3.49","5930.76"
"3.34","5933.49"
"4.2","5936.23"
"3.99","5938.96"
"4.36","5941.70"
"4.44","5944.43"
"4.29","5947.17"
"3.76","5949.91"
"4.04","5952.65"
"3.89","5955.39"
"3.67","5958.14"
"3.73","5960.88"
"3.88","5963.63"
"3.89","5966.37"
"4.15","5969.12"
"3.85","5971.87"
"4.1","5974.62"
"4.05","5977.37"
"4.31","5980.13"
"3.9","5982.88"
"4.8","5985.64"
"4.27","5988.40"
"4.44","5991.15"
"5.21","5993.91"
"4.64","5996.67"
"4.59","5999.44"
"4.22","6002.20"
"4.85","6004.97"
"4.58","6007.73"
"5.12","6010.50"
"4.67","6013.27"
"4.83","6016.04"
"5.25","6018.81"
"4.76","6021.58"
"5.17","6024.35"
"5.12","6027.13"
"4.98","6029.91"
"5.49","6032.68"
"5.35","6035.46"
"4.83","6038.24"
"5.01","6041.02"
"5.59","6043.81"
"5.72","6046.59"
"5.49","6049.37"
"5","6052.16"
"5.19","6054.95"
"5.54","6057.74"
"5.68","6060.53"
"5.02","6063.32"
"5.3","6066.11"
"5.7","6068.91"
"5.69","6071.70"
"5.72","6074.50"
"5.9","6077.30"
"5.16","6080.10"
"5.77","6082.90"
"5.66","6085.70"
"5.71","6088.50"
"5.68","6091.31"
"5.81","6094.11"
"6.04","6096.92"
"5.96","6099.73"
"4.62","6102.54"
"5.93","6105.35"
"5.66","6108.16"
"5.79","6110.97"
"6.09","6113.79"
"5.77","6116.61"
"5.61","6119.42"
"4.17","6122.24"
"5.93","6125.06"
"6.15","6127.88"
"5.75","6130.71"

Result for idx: 0.19 mag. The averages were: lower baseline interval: 4.62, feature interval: 4.36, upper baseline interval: 5.64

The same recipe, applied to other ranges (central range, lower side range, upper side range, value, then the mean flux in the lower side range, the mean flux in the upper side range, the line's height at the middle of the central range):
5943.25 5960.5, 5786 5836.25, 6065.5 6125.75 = 0.35 mag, 5.38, 5.62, 5.5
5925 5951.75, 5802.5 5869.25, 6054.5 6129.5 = 0.29 mag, 4.85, 5.61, 5.15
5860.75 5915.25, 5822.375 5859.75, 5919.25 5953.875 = 0.43 mag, 4.89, 3.86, 4.39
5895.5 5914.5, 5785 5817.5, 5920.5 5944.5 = 0.40 mag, 5.6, 3.77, 4.16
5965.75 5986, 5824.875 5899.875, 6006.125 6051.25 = 0.15 mag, 3.85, 5.12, 4.72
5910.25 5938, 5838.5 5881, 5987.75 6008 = 0.23 mag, 4.23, 4.61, 4.41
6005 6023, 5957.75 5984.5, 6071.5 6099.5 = -0.06 mag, 3.97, 5.72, 4.63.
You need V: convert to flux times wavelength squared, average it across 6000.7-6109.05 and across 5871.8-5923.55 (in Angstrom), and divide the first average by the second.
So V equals 1.97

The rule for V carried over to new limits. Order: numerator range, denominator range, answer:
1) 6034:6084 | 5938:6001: 1.33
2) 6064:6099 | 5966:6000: 1.35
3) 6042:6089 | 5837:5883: 1.41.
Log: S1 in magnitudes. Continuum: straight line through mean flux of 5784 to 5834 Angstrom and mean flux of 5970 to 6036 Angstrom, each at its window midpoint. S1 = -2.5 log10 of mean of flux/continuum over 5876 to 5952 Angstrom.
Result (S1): 0.47 mag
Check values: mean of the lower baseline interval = 5.36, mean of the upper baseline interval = 4.68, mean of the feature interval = 3.22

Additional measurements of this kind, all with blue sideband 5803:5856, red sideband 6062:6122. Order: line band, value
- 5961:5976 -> 0.33 mag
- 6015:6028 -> 0.09 mag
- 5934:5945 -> 0.26 mag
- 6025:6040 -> 0.07 mag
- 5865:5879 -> 0.35 mag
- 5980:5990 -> 0.24 mag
